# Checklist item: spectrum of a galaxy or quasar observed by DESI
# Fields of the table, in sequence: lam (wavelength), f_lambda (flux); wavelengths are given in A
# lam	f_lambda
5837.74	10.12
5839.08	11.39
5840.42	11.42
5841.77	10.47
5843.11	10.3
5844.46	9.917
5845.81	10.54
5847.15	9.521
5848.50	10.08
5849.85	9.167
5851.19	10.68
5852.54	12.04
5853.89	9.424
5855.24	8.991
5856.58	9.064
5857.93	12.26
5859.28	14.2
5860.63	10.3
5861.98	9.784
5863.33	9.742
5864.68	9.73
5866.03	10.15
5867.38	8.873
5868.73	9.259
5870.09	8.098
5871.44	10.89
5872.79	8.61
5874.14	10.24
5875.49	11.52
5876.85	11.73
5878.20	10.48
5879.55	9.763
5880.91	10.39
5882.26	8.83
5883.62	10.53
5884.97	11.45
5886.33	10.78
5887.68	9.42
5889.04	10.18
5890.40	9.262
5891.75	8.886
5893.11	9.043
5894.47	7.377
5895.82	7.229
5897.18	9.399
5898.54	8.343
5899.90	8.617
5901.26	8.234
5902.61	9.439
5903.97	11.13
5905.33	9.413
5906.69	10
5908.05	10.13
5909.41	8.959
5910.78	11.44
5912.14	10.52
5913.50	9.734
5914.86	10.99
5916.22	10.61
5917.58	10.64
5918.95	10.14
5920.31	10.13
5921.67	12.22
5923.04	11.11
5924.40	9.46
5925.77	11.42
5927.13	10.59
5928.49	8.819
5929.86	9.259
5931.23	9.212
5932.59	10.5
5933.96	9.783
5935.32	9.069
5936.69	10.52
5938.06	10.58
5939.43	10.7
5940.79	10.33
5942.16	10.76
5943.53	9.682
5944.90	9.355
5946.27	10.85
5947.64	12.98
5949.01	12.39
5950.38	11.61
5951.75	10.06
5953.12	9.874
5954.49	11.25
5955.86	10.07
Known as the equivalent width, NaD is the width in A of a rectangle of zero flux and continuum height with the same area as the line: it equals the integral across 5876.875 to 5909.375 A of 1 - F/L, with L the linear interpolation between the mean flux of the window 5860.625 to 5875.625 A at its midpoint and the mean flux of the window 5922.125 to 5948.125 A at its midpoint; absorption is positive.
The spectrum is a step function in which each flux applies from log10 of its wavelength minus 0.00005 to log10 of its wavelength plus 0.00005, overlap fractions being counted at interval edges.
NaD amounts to 1.2 A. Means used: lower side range 9.68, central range 9.53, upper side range 10.3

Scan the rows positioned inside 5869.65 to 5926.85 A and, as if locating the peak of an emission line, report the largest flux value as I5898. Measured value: 12.22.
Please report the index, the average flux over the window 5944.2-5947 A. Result 10.1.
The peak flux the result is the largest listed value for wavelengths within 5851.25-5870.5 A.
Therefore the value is 14.2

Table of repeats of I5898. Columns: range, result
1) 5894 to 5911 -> 11.44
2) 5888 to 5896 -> 10.18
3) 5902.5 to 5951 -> 12.98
